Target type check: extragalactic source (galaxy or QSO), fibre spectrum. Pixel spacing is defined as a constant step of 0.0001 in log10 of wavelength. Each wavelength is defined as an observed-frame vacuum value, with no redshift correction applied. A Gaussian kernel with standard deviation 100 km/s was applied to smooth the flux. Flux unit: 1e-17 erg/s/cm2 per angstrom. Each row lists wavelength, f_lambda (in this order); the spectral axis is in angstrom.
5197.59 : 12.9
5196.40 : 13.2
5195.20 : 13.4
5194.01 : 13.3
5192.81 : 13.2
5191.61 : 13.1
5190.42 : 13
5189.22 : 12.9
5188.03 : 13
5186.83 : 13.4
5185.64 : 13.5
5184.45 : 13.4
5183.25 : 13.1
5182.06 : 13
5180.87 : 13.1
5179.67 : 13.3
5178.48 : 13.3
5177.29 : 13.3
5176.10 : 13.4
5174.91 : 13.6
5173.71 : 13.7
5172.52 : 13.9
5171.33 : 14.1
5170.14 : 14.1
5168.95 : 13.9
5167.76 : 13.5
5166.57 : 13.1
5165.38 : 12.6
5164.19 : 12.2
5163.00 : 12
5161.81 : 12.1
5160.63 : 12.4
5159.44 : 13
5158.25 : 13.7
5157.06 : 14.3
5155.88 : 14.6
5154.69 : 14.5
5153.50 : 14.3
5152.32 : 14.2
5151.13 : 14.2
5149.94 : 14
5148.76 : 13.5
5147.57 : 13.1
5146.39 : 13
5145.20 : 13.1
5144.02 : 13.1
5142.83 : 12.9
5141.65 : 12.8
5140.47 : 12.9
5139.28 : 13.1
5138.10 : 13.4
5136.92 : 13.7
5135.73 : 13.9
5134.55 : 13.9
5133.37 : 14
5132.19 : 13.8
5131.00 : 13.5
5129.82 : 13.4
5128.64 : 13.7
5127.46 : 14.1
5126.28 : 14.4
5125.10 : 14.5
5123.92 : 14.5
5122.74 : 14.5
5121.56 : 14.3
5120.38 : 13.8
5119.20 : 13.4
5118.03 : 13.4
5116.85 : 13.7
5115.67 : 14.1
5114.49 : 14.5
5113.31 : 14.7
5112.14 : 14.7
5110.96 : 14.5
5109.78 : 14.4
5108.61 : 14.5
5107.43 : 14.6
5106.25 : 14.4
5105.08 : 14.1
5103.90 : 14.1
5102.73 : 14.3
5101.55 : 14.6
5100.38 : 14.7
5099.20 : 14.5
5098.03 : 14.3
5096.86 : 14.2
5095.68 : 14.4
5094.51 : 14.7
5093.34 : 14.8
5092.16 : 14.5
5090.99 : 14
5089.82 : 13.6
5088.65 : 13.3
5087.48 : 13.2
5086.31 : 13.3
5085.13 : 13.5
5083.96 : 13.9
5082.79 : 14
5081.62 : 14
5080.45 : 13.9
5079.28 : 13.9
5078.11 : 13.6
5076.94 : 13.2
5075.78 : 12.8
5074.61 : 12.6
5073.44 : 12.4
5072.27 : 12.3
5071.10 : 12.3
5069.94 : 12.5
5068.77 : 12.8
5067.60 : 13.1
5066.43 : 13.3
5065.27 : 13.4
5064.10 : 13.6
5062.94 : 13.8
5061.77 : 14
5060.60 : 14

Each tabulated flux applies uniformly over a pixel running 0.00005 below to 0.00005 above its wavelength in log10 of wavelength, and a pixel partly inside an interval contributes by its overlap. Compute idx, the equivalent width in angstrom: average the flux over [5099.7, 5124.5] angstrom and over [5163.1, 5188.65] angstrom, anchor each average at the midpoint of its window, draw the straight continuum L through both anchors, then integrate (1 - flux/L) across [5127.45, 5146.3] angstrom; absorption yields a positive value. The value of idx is 0.7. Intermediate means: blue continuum 14.3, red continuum 13.3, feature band 13.4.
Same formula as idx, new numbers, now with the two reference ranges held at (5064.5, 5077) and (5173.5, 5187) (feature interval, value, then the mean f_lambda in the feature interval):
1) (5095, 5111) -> -1.8 angstrom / 14.4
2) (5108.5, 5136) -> -2.2 angstrom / 14.1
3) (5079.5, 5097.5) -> -1.5 angstrom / 14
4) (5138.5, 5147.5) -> 0.1 angstrom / 13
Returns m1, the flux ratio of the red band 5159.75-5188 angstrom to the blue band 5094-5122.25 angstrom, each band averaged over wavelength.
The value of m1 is 0.92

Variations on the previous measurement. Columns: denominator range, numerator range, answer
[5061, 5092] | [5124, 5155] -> 1.02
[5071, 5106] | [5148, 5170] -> 0.98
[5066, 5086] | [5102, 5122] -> 1.08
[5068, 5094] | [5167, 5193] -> 1.00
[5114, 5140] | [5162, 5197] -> 0.95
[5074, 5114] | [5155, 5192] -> 0.95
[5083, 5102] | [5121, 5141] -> 0.98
